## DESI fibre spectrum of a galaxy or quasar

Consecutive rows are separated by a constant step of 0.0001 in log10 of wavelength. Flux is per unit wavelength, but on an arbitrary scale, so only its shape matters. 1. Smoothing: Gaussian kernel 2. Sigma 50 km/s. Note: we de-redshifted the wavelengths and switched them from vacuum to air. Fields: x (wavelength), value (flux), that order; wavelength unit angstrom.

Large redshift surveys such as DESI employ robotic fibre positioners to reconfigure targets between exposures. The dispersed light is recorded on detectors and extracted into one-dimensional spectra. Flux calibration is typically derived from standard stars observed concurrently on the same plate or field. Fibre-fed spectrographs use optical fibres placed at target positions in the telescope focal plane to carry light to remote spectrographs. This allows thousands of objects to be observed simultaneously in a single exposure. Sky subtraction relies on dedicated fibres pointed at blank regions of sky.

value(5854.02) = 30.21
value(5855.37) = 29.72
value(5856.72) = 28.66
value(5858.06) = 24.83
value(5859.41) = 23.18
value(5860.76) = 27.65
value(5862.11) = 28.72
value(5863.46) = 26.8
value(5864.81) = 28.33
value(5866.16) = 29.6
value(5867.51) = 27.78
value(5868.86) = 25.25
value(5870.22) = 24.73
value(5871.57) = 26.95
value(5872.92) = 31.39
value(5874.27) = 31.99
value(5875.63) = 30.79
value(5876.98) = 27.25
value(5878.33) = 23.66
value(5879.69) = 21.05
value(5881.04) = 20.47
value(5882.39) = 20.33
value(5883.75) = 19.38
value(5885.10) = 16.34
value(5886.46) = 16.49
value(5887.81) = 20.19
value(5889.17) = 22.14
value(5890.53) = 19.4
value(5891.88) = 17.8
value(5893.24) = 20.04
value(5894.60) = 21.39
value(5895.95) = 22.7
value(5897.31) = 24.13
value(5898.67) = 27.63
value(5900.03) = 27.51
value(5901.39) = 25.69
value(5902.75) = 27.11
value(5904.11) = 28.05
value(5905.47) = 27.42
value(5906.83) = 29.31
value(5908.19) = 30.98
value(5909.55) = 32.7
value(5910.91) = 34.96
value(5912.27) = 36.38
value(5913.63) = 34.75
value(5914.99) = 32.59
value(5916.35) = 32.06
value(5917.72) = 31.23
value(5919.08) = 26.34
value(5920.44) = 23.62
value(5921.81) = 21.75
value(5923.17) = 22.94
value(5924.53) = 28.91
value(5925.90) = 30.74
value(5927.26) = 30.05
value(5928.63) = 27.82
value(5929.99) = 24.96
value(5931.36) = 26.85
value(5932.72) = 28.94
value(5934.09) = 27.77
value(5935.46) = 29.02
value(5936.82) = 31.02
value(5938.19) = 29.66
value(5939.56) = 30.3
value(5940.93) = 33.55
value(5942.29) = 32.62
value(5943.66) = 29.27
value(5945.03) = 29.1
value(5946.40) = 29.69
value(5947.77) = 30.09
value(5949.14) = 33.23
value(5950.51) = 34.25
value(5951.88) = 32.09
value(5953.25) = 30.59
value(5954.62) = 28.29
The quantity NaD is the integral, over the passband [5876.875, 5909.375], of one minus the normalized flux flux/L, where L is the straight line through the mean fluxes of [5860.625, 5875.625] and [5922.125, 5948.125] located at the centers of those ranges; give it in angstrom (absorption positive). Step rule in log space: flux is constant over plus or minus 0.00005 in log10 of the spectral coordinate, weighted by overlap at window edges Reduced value 6.0 angstrom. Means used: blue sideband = 28.2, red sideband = 29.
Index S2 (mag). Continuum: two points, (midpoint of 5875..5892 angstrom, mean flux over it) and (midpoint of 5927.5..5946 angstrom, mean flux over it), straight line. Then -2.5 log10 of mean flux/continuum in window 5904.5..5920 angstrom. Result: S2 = -0.23 mag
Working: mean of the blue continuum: 21.3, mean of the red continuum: 29.3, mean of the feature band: 31.5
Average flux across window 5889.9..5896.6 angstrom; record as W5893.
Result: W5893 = 20.3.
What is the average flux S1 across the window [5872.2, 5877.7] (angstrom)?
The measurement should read 30.3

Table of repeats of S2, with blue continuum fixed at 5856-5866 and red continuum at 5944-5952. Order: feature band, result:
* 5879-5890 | 0.398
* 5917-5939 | 0.101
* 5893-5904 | 0.162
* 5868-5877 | -0.030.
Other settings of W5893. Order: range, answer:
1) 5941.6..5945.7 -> 30.4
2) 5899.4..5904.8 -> 27.1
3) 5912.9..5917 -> 33.2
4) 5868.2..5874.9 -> 28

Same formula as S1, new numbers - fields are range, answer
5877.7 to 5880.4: 22.3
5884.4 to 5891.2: 18.9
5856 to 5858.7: 26.9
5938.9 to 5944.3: 31.5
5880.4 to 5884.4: 20.1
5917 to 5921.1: 27.1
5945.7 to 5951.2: 31.8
